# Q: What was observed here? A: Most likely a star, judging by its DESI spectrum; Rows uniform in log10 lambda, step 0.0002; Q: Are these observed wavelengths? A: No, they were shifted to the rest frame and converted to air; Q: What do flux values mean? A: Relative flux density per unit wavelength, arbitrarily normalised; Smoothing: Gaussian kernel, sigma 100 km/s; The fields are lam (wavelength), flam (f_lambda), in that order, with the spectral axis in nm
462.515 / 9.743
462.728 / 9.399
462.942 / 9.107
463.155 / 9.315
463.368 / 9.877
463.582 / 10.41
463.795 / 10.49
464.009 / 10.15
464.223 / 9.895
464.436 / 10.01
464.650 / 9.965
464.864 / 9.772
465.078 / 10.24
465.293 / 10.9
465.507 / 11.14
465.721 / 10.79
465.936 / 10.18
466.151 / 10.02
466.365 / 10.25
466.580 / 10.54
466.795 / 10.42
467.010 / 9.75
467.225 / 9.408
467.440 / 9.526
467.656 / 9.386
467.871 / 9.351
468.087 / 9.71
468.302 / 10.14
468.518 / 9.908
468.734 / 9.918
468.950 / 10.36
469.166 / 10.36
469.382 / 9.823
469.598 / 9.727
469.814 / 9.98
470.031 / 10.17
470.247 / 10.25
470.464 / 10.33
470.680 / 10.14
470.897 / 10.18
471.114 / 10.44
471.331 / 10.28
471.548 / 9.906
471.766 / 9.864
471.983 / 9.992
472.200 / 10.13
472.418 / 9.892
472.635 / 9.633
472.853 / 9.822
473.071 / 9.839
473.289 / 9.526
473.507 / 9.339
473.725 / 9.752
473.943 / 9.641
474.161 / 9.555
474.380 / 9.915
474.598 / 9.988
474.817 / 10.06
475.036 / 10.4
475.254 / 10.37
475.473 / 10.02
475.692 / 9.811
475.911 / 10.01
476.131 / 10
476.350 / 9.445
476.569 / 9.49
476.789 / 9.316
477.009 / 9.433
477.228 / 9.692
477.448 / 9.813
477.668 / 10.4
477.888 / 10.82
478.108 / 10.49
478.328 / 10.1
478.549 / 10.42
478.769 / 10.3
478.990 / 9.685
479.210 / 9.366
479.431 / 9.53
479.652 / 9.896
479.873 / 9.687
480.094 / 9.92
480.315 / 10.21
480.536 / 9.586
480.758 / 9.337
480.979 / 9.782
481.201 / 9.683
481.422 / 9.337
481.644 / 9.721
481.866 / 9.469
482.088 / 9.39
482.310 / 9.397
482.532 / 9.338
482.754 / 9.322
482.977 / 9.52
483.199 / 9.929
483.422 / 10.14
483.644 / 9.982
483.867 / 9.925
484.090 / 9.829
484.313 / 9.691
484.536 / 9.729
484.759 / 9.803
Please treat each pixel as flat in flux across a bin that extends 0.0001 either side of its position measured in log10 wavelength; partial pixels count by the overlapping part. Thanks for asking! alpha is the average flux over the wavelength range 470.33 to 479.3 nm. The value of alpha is 9.94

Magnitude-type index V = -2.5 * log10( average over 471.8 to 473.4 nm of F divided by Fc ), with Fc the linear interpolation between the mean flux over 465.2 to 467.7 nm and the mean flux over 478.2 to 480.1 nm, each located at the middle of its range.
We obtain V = 0.02 mag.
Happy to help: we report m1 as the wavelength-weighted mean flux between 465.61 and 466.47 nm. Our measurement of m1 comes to 10.3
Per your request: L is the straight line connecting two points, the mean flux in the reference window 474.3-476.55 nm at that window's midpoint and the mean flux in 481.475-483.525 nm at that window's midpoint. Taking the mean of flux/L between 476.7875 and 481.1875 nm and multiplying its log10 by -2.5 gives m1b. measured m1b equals -0.01 mag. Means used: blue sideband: 9.99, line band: 9.9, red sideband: 9.57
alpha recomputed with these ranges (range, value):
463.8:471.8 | 10.1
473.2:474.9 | 9.72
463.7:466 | 10.3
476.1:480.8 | 9.87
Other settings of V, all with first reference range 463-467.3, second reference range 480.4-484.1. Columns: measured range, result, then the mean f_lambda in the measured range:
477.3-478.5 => -0.06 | 10.3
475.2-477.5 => 0.01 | 9.75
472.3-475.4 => 0.01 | 9.84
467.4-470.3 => 0.02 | 9.9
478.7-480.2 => 0.00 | 9.75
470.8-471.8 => -0.02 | 10.1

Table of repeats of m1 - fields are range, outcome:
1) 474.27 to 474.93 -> 9.98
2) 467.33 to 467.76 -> 9.45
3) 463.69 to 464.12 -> 10.3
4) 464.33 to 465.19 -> 9.99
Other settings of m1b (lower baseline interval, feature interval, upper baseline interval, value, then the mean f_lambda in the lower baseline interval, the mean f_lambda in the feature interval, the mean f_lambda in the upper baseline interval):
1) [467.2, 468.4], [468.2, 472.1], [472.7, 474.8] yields -0.05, 9.6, 10.1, 9.72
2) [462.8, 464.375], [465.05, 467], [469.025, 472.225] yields -0.05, 9.88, 10.5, 10.1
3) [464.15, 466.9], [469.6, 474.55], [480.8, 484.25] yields 0.01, 10.3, 9.93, 9.65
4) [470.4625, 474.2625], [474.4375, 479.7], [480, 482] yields -0.02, 9.89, 9.95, 9.67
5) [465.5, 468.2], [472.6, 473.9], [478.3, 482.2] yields 0.02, 10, 9.65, 9.74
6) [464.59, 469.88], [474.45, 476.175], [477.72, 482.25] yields -0.02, 10.1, 10.1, 9.84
